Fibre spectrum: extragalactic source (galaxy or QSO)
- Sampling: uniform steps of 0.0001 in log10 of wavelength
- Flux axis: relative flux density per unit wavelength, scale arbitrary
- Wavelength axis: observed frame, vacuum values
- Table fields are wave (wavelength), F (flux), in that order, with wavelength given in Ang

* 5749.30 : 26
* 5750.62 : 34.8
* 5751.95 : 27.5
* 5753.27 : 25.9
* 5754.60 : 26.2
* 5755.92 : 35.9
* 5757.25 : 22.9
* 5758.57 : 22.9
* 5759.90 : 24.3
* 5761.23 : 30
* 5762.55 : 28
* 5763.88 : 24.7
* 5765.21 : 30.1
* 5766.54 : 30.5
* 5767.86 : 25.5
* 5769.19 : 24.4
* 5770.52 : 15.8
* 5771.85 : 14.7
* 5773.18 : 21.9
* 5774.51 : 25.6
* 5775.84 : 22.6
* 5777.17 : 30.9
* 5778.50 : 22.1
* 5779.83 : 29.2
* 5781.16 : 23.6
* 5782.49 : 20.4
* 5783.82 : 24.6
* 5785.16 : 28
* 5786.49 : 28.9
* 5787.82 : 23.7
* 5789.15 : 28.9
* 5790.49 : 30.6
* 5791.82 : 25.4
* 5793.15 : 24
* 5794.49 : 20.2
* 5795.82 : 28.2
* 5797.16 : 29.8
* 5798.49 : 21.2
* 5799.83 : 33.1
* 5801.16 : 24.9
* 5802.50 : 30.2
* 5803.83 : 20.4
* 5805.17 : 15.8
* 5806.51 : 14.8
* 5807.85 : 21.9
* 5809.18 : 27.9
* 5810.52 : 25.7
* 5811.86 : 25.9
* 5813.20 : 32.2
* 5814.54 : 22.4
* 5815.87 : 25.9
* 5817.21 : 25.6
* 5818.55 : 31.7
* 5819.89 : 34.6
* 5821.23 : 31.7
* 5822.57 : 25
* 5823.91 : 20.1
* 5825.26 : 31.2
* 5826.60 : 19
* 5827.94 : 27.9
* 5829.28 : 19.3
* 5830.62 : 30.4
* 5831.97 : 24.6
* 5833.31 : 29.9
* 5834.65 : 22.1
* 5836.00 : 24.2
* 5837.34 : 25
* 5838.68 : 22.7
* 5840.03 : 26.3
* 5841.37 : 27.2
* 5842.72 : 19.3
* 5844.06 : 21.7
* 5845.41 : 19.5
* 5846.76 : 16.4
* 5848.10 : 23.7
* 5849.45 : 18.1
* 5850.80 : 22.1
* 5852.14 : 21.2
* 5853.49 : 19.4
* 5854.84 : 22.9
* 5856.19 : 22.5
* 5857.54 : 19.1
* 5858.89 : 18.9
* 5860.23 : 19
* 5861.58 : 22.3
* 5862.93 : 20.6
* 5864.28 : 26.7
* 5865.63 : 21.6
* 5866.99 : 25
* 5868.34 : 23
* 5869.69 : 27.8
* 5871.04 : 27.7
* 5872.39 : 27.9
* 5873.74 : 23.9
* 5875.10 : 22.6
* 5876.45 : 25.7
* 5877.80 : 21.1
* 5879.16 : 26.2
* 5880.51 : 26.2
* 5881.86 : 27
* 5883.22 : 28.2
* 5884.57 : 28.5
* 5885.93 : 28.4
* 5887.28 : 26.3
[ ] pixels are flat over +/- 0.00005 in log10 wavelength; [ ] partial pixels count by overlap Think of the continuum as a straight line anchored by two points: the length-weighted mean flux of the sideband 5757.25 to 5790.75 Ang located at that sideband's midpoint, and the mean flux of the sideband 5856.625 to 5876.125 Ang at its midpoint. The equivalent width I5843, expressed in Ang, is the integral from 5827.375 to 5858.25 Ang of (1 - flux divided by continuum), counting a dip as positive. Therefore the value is 1.28 Ang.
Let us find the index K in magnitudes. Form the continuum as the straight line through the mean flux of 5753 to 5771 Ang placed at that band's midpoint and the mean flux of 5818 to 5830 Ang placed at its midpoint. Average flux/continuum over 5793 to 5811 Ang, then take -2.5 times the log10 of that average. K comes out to 0.104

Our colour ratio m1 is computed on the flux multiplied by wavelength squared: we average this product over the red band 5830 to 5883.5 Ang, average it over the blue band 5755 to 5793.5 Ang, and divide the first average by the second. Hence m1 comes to 0.94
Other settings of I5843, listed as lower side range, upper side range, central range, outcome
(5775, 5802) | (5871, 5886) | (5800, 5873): 5.6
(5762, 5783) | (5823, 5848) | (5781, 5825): -3.1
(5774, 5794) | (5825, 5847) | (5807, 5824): -1.7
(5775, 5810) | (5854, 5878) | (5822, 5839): -0.5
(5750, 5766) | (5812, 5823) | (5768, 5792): 3.0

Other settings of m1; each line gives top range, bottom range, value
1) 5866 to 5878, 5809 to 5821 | 0.91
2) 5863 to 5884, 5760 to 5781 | 1.05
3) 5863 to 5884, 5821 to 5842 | 1.01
